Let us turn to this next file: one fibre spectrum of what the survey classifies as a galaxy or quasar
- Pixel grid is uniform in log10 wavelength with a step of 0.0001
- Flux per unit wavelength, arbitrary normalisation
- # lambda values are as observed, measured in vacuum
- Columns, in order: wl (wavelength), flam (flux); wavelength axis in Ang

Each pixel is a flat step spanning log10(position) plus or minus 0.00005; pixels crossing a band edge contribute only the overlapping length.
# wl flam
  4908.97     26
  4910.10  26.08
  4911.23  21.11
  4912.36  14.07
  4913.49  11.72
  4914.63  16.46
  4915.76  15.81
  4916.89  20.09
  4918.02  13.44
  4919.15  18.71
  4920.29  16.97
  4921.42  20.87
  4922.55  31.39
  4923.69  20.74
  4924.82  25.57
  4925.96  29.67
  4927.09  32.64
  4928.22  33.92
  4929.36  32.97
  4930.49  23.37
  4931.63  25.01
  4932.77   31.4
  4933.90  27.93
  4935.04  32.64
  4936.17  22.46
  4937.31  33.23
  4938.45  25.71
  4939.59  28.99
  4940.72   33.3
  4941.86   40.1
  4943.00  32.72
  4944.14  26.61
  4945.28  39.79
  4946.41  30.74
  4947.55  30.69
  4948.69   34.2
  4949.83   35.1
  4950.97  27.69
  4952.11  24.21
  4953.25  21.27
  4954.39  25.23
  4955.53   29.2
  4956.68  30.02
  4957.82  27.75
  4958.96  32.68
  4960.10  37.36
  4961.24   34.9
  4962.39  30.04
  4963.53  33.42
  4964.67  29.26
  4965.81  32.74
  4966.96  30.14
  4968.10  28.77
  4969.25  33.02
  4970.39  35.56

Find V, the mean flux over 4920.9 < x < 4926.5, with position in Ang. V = 25.6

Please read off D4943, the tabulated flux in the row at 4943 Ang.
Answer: 32.72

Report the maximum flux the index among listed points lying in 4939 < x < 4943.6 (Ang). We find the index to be 40.1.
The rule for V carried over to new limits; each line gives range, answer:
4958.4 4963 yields 33.7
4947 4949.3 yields 32.5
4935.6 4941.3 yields 28.8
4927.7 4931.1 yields 29.9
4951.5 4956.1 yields 25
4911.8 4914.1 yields 12.9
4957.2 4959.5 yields 30.2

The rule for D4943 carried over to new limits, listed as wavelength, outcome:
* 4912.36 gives 14.07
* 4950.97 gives 27.69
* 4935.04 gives 32.64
